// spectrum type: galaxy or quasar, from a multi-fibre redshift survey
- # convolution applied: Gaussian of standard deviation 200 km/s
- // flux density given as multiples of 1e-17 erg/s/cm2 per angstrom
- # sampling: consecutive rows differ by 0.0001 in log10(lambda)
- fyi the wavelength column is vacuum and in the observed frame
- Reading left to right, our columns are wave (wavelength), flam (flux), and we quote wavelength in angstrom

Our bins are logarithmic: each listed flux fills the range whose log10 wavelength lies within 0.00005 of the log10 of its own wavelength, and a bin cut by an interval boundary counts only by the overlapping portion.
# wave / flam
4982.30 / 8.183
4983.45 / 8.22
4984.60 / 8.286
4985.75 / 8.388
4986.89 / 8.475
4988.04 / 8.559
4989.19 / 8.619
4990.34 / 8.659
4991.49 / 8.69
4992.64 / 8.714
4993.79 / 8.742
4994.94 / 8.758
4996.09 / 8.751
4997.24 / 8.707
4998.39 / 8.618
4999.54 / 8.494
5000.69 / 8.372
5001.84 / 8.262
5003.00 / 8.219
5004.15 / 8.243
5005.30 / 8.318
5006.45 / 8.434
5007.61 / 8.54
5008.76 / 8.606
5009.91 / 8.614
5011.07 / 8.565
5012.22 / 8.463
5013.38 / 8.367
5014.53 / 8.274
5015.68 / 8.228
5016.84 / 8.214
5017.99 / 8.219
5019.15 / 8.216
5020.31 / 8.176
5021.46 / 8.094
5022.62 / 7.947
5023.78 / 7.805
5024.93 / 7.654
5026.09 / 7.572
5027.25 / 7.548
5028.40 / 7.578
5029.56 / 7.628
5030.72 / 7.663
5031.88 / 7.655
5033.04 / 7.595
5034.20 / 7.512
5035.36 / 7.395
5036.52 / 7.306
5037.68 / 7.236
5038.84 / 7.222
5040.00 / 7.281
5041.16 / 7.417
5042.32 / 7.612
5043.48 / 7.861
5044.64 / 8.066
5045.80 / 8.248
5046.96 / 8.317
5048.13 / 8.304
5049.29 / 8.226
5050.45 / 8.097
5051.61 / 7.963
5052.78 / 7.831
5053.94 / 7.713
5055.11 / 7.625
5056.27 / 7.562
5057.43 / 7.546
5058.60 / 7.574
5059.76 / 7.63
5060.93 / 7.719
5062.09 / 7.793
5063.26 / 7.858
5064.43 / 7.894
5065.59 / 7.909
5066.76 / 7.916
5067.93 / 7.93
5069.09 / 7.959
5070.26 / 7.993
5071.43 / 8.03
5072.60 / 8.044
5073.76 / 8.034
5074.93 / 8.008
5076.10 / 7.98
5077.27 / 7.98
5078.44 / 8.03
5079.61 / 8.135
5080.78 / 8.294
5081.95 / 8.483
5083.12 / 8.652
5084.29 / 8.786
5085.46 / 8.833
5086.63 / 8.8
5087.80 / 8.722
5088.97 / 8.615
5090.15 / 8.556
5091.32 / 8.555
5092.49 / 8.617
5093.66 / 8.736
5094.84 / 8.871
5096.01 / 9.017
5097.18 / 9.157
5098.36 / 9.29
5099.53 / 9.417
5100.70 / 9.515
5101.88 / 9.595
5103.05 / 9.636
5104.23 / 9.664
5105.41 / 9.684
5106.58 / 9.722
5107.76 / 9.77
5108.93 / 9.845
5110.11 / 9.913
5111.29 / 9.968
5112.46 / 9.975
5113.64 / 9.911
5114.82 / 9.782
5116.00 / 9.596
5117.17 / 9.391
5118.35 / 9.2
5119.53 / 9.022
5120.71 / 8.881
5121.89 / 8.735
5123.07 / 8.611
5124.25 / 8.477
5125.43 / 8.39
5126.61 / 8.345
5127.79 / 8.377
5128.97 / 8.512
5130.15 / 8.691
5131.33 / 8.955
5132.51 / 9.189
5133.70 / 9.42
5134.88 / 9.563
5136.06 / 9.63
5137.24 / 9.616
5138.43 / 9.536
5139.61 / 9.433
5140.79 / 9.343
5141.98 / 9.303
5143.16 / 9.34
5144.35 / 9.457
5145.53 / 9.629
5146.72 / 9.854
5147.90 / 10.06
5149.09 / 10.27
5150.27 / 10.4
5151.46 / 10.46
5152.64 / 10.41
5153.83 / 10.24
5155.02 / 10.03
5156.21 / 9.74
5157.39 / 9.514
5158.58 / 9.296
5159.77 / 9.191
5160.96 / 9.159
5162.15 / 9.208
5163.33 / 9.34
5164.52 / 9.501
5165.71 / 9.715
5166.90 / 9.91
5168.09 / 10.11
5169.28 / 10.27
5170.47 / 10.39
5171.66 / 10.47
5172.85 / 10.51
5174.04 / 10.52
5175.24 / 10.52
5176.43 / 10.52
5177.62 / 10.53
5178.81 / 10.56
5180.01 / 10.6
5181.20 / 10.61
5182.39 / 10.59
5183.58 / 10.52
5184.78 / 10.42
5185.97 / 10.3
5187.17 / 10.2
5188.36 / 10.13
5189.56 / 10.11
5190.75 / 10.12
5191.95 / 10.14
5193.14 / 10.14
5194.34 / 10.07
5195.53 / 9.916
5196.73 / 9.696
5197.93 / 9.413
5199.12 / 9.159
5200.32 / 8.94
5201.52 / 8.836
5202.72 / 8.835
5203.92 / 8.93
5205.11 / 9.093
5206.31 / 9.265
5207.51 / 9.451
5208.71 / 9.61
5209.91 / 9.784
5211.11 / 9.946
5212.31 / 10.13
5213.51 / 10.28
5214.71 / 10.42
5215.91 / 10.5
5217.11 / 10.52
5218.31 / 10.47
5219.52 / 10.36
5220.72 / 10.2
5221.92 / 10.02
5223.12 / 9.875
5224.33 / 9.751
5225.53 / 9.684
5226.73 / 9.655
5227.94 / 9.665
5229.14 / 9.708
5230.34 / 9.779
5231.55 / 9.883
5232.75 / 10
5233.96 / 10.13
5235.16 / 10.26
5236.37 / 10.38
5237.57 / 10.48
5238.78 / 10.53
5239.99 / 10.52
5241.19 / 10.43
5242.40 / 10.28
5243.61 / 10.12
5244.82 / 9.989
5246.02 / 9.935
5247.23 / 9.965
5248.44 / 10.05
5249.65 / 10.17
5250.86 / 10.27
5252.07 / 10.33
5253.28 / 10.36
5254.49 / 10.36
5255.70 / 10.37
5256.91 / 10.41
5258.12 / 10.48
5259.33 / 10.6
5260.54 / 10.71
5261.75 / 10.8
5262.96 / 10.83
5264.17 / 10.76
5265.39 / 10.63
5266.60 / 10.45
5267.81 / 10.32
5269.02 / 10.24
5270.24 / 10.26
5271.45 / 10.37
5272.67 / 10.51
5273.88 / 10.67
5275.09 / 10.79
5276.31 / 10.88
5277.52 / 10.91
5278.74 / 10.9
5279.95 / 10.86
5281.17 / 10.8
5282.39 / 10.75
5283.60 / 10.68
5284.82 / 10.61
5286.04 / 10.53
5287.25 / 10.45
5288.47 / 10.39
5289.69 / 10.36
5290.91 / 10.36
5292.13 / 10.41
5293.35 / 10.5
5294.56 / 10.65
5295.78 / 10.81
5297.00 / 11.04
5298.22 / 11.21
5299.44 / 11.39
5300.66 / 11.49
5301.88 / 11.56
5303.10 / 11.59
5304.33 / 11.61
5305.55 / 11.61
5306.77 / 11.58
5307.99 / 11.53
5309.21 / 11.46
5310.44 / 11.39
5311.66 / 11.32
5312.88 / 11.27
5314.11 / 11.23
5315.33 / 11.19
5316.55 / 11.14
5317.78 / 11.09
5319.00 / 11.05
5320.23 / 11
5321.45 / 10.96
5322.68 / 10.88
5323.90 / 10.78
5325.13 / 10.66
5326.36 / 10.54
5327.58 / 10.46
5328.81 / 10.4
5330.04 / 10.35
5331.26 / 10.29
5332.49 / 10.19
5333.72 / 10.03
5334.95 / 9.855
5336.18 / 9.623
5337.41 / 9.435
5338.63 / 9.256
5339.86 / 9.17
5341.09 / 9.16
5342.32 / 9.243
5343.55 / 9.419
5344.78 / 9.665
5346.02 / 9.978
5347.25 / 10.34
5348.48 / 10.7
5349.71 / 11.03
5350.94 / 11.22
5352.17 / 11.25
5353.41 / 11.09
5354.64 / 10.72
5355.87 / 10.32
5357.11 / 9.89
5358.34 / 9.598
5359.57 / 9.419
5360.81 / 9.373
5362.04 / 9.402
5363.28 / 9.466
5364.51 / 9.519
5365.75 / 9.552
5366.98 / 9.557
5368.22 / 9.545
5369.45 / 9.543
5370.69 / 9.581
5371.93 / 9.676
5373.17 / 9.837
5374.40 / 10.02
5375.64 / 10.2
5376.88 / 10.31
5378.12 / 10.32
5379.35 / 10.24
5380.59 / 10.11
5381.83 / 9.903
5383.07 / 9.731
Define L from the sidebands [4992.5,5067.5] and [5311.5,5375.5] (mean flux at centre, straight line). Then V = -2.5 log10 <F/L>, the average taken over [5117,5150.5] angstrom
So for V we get -0.06 mag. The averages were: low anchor 8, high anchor 10.2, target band 9.21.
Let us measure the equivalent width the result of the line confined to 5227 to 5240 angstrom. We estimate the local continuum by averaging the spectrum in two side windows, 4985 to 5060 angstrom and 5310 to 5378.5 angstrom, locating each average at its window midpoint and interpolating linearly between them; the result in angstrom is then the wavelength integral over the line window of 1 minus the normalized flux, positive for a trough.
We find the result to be -0.84 angstrom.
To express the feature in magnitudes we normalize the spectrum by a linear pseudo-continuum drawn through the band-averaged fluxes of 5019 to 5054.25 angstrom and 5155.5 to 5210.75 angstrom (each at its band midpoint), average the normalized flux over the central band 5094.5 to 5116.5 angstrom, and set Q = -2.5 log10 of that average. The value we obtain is -0.10 mag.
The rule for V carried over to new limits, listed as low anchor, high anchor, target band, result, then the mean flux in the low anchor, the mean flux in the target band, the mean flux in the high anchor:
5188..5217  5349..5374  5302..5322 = -0.15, 9.72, 11.3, 9.98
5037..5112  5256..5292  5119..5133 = 0.04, 8.4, 8.68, 10.6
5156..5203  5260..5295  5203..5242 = 0.03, 9.95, 9.98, 10.6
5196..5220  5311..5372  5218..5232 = -0.02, 9.68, 9.91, 10.2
